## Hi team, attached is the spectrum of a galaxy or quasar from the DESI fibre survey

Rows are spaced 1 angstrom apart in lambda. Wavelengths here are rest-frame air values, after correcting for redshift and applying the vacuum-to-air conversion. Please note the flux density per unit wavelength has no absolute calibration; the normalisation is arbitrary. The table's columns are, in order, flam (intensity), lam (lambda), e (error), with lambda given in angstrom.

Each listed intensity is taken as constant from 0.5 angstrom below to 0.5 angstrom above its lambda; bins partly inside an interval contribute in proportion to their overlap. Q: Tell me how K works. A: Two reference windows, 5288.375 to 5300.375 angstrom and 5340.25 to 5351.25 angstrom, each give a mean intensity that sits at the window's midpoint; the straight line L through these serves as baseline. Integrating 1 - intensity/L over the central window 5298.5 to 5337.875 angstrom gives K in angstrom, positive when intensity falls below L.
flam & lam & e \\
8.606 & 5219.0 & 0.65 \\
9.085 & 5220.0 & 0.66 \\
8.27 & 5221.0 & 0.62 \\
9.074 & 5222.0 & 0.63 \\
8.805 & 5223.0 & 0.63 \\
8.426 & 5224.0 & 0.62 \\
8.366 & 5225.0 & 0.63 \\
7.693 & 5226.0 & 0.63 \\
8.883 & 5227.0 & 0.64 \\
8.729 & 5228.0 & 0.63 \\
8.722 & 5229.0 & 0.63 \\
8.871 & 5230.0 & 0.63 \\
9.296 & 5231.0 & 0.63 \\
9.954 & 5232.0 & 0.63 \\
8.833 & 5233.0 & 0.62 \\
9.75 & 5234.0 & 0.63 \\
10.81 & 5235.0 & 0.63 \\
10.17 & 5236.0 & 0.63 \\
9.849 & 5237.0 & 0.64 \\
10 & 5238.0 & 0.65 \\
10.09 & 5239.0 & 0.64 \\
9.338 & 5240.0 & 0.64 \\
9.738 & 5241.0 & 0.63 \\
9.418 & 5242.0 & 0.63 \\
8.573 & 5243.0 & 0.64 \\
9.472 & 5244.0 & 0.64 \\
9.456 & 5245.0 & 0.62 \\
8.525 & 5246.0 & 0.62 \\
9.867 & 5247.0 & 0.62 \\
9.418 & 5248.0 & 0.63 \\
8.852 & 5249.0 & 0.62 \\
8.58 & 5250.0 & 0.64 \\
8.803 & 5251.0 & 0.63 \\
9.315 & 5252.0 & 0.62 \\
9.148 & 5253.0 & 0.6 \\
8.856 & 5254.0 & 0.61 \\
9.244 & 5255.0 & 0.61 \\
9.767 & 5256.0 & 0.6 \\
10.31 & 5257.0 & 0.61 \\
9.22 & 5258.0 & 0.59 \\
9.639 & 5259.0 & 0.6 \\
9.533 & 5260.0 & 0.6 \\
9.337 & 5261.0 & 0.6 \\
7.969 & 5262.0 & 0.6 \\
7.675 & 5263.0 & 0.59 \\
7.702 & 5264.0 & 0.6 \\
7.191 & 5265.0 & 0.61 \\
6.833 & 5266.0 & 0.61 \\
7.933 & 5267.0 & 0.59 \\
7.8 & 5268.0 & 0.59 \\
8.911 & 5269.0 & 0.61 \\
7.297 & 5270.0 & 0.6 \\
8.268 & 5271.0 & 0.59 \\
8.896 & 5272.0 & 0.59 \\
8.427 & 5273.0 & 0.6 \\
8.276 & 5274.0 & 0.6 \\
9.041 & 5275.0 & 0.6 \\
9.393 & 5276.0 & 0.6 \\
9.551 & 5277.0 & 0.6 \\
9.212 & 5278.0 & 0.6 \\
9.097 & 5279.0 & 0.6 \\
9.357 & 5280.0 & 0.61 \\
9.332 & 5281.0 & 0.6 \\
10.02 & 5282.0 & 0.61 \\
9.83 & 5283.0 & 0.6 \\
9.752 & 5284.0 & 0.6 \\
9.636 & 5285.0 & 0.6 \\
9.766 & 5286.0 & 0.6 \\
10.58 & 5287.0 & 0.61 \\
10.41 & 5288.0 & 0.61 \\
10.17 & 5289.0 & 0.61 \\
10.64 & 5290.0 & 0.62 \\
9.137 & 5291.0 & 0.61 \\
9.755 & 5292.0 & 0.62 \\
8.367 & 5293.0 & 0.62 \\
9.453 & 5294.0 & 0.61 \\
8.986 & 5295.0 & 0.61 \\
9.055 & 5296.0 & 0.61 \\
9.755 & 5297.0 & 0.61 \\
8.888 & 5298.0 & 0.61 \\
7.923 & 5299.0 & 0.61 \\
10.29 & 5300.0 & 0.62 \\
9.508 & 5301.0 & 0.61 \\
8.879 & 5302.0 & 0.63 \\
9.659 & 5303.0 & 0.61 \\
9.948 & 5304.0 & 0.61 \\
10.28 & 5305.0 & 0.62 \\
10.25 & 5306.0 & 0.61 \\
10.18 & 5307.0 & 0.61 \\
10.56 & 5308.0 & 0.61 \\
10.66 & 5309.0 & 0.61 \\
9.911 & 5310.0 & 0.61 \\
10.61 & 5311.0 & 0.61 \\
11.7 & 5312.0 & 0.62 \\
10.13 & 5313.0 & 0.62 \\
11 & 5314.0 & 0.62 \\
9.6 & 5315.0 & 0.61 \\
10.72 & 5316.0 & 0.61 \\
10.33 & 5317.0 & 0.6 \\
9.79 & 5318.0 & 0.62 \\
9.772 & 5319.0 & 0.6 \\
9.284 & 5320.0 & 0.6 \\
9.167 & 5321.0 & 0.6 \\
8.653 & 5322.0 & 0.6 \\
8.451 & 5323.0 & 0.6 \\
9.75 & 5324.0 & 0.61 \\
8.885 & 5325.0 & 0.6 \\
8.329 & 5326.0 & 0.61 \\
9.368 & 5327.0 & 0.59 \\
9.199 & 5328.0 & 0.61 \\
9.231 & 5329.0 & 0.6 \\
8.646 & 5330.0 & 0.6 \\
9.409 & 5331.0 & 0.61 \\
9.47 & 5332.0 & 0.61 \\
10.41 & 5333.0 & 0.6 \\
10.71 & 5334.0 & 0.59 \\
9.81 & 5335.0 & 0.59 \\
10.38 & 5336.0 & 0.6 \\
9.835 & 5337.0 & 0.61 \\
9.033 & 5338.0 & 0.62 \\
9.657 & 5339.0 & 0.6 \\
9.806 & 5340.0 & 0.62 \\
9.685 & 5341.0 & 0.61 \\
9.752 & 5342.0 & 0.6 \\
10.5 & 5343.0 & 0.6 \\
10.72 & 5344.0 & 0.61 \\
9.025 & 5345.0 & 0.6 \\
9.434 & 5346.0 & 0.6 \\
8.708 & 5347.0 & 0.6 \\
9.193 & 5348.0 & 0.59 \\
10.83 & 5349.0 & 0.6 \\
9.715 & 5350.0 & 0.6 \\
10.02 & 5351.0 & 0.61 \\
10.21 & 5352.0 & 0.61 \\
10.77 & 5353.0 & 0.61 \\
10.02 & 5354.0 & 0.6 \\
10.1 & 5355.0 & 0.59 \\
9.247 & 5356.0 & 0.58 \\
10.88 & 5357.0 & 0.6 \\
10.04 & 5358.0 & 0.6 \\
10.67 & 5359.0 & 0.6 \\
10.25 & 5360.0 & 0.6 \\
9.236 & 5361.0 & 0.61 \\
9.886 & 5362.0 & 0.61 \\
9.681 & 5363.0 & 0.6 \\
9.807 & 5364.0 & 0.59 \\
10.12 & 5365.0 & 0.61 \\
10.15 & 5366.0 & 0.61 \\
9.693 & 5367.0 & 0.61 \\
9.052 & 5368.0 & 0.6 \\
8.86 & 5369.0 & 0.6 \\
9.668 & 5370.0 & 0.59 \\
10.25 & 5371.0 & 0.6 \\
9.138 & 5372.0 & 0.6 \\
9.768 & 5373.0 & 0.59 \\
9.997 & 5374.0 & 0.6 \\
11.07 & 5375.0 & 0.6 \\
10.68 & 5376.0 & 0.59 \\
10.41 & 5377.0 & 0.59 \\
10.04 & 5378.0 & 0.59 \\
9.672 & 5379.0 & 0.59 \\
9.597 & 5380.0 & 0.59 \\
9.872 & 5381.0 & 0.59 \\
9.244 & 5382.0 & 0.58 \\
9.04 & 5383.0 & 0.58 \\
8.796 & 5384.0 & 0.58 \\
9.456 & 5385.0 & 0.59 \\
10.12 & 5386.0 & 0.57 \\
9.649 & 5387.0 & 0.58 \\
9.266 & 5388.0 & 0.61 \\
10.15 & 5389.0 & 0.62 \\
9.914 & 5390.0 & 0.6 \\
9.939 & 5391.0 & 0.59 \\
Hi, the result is -0.82 angstrom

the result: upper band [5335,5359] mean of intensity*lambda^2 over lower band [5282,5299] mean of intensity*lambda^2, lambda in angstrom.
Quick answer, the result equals 1.05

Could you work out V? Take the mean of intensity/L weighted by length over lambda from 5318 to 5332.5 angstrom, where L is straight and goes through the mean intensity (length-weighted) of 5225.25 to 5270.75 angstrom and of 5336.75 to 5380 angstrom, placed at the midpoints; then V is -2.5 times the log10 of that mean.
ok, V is 0.06 mag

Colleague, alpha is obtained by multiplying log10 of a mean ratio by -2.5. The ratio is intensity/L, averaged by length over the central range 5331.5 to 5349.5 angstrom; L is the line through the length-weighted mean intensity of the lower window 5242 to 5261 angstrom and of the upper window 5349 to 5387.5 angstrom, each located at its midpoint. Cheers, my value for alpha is -0.01 mag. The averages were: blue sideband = 9.26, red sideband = 9.88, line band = 9.83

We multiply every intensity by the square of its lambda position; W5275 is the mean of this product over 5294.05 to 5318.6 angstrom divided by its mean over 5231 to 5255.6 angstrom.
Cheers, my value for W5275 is 1.1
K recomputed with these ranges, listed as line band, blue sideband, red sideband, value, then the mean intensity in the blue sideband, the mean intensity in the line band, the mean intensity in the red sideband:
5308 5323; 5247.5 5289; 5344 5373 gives -1.0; 8.99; 10.1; 9.82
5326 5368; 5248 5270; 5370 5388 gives -1.4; 8.68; 9.81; 9.79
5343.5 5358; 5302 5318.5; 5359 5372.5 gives -0.1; 10.3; 9.92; 9.71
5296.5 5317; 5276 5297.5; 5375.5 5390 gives -0.8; 9.61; 10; 9.72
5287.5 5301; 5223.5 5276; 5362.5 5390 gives -0.3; 8.95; 9.45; 9.75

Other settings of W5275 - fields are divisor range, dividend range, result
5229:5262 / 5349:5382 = 1.11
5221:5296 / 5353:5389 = 1.12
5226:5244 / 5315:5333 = 1.03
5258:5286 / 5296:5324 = 1.14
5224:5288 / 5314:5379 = 1.11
